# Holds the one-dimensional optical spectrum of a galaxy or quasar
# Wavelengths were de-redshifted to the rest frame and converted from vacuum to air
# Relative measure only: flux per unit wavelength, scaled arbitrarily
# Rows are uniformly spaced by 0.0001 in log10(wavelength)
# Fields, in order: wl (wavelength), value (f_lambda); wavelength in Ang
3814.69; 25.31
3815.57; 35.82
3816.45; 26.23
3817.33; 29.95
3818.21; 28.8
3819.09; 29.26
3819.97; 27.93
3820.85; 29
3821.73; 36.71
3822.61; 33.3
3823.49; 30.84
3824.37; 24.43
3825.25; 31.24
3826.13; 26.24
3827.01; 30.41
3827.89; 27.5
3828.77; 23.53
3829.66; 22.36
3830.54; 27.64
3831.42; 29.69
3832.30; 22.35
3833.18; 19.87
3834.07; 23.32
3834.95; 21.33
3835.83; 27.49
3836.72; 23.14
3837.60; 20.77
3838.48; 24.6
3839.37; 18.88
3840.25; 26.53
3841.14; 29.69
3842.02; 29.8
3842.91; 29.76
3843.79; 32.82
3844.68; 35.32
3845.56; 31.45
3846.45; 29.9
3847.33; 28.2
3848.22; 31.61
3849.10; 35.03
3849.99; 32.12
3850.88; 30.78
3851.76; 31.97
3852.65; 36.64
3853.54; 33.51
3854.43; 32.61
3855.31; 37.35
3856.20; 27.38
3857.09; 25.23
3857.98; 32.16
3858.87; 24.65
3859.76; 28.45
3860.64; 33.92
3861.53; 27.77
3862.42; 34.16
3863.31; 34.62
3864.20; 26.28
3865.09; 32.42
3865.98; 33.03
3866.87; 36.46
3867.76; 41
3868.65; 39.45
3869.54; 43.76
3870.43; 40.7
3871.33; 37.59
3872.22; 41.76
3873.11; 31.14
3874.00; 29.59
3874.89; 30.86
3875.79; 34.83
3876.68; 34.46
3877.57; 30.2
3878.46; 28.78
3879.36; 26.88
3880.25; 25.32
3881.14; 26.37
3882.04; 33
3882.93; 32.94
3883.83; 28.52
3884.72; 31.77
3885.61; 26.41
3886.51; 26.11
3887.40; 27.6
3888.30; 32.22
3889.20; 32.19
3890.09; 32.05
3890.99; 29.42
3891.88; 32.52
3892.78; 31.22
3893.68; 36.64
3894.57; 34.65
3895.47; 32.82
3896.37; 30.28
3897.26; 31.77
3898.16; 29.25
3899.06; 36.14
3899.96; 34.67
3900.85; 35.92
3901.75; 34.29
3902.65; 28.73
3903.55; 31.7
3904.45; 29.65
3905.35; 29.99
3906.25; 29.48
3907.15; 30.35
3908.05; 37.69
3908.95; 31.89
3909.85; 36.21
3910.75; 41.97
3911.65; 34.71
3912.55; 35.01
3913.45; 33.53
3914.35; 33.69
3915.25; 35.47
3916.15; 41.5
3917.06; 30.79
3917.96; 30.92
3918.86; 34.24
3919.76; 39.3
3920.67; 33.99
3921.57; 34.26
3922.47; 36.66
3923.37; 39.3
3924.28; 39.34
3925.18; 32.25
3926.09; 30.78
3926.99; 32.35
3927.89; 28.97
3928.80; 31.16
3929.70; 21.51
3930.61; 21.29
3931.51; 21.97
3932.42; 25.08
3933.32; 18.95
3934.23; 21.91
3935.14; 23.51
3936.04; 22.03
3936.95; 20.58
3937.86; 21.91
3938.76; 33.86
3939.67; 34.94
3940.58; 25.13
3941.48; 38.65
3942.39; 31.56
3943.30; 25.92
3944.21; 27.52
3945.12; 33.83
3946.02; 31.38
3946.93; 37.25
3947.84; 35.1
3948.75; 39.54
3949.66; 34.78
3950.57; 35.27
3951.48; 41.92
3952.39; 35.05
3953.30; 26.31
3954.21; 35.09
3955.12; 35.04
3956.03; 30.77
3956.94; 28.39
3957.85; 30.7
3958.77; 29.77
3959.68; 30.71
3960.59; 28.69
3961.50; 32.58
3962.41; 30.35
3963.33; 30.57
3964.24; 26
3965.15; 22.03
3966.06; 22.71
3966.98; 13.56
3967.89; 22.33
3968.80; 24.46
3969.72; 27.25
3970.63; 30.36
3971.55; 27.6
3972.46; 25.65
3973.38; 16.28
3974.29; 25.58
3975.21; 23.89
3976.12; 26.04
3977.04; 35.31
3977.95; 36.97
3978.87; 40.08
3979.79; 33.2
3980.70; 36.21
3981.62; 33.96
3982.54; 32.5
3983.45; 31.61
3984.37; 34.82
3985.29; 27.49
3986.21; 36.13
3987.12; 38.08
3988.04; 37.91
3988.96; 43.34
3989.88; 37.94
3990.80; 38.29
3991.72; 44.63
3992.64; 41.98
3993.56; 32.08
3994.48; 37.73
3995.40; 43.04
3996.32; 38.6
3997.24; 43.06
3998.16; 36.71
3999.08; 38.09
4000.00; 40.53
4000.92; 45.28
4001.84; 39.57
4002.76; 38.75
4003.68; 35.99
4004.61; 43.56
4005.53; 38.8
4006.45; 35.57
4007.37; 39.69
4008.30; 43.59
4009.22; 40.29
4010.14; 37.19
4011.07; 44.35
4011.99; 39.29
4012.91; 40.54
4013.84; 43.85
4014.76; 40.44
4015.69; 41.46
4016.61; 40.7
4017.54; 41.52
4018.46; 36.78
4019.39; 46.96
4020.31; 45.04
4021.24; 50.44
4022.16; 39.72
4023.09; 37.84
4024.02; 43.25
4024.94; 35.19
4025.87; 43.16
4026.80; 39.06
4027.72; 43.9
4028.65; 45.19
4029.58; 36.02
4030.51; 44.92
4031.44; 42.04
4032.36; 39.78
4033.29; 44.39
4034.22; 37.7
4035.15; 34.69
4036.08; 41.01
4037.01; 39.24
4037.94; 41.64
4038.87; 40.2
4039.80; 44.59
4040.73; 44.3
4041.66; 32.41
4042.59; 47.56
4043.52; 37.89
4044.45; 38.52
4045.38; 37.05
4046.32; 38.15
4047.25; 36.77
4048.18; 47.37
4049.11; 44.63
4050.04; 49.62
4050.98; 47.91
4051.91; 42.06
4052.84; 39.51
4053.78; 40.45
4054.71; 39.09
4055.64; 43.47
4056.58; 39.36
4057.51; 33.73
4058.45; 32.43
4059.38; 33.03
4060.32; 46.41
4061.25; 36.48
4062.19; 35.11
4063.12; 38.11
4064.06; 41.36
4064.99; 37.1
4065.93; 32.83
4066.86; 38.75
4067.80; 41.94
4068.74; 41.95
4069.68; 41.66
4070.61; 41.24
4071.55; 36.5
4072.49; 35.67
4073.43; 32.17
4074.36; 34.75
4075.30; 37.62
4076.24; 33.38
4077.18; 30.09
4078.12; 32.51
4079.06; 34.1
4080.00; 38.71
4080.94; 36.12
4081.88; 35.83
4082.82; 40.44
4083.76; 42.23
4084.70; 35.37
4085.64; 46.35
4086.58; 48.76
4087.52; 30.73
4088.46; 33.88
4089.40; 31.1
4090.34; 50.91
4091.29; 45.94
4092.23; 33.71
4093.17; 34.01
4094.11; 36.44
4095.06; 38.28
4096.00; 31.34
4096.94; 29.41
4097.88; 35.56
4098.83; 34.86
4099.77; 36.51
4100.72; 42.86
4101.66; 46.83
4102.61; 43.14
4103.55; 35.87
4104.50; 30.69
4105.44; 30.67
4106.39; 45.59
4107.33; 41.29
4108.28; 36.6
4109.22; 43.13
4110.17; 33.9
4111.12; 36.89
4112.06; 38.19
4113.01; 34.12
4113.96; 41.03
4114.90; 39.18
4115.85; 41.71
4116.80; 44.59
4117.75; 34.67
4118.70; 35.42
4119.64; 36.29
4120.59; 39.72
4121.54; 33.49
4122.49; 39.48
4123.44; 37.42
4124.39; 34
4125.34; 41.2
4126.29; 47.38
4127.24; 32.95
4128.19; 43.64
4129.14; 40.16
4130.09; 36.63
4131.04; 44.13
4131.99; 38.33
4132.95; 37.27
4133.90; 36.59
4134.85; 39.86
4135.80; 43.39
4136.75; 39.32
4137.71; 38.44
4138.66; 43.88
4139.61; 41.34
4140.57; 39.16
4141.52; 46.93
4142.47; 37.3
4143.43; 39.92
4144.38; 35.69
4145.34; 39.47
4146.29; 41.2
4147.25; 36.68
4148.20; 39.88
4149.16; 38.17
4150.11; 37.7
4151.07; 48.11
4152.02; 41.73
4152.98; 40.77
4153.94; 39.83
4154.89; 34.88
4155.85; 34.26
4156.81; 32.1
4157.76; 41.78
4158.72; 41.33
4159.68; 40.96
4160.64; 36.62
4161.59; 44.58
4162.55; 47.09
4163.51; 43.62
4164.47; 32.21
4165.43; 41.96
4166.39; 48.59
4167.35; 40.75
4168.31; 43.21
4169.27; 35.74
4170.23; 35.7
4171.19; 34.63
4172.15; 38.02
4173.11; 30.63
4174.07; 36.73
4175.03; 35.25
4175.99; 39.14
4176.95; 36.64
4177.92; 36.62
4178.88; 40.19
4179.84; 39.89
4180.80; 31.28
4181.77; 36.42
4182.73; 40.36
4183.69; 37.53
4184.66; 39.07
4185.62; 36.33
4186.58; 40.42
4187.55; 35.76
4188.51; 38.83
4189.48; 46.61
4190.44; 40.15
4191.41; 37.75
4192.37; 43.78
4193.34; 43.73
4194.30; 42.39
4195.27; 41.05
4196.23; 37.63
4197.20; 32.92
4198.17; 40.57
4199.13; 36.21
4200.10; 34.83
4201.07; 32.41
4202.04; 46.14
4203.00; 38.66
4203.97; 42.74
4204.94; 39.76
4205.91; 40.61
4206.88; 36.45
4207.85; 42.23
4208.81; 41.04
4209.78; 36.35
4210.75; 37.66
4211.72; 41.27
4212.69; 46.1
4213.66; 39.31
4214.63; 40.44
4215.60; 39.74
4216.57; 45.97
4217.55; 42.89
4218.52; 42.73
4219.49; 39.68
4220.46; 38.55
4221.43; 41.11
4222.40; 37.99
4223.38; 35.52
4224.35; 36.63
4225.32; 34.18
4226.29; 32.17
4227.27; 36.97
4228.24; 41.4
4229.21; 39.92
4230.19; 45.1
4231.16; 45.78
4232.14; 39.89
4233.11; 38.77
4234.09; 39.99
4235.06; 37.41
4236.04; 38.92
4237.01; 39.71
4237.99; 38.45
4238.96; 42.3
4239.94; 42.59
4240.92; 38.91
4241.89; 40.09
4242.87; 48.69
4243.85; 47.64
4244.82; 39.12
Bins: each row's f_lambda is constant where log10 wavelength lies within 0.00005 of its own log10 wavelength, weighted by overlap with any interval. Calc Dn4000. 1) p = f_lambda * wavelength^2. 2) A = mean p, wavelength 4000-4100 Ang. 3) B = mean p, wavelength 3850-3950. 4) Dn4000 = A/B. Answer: 1.33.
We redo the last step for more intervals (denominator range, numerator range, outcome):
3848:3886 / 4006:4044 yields 1.37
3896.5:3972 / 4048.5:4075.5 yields 1.35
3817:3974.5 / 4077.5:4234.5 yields 1.45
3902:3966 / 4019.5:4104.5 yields 1.34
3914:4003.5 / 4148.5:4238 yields 1.37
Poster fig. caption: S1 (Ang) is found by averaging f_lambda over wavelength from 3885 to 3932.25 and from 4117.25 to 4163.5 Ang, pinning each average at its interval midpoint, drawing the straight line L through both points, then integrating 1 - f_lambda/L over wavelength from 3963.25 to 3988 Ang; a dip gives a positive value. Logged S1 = 3.9 Ang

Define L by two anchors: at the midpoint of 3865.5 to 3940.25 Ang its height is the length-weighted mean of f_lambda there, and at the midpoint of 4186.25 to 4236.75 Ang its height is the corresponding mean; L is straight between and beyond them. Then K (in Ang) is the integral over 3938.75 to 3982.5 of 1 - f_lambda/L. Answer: 3.8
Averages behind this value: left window 31.9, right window 39.7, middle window 30.4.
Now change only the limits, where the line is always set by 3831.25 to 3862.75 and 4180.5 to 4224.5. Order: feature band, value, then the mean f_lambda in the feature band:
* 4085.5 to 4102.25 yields -0.8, 38.1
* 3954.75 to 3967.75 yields 1.8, 27.8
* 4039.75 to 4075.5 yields -4.3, 39.4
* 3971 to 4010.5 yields -3.5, 36.1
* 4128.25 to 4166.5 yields -2.2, 40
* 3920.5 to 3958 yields 1.3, 30.6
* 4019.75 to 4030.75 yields -2.5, 42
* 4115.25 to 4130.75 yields -0.7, 38.7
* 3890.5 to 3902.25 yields -1.0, 33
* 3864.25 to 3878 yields -2.8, 35.5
